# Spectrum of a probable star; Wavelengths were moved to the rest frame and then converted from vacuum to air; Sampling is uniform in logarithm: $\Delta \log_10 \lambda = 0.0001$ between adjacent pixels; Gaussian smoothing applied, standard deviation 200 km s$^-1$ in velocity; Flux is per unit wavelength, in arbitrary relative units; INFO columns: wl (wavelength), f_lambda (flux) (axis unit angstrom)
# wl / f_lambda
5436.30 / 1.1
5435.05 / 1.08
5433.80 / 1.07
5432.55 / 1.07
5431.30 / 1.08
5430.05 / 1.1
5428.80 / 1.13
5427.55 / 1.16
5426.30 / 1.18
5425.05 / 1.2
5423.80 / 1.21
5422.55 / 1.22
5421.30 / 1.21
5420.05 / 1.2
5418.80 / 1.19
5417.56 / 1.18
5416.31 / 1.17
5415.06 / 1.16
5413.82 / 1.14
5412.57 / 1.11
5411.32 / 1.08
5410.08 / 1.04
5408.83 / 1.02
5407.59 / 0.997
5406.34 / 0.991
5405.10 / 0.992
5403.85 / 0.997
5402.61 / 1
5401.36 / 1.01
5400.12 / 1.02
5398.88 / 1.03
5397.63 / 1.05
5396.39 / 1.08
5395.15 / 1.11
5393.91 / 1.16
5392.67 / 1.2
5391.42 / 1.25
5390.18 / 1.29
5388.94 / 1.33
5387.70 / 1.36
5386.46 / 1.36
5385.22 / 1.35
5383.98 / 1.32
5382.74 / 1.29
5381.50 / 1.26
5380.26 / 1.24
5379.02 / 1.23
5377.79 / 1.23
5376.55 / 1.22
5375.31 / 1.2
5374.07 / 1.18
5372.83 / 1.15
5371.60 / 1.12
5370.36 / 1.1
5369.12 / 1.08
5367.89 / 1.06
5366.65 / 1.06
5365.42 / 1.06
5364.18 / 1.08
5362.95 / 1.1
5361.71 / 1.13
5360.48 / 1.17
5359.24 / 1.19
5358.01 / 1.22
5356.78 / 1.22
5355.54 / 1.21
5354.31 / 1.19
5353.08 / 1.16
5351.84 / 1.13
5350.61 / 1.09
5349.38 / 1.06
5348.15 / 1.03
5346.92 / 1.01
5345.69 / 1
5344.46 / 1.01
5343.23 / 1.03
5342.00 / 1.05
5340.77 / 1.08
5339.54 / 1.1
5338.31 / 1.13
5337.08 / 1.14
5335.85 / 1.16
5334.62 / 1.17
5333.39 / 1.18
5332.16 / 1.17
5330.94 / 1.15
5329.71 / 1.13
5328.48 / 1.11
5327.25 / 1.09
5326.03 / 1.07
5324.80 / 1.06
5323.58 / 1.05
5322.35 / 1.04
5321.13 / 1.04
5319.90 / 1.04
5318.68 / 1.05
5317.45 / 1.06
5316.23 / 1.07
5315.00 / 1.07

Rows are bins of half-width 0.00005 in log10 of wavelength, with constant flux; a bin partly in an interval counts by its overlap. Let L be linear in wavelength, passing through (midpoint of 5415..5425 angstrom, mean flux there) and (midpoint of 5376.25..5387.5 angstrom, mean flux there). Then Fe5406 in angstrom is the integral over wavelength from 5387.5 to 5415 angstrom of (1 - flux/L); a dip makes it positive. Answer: 3.1 angstrom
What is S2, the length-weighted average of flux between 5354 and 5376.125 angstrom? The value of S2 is 1.14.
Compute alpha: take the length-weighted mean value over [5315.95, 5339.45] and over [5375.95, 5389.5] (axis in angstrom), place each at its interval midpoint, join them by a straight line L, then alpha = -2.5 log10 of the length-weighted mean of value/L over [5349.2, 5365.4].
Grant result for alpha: 0.05 mag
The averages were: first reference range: 1.1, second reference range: 1.29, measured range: 1.15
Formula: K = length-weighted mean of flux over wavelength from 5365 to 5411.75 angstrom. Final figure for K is 1.15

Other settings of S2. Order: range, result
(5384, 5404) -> 1.17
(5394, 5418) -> 1.06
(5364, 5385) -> 1.17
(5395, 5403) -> 1.04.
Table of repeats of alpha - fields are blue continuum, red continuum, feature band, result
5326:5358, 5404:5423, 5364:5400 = -0.07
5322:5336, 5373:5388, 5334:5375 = 0.07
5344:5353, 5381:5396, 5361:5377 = 0.05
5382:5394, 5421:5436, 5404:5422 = 0.09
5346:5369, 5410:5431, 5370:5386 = -0.09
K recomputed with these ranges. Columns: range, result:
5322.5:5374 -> 1.11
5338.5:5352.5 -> 1.06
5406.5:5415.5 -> 1.07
